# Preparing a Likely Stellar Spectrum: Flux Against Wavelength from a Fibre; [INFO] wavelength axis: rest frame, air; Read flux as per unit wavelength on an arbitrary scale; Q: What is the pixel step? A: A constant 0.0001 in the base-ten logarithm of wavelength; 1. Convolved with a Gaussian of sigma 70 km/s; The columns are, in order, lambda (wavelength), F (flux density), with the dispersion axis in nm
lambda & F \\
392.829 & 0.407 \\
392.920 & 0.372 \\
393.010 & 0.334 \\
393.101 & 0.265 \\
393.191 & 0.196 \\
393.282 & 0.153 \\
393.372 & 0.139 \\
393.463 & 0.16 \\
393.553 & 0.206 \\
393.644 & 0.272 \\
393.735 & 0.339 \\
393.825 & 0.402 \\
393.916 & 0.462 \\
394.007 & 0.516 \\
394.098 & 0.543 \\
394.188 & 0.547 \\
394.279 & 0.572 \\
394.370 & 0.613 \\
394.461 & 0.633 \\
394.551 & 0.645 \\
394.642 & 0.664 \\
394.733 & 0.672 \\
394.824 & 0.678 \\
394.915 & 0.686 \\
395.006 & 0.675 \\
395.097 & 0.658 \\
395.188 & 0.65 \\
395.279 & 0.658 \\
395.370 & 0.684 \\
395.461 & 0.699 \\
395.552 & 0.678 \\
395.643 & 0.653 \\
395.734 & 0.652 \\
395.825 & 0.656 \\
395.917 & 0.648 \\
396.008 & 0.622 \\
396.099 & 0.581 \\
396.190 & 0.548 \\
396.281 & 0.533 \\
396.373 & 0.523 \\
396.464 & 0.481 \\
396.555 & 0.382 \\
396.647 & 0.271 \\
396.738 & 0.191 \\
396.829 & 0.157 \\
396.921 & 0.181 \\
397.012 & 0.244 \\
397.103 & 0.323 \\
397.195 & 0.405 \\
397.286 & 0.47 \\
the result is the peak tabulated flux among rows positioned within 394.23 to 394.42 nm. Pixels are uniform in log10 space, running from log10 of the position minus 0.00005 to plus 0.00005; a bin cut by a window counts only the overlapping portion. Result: 0.613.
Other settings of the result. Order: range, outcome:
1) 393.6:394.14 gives 0.543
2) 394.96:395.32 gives 0.675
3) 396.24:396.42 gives 0.533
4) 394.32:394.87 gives 0.678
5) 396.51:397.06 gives 0.382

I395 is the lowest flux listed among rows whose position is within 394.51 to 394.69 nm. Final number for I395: 0.645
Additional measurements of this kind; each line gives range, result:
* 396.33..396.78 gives 0.191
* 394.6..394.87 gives 0.664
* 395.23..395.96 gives 0.648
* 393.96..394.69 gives 0.516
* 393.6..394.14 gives 0.272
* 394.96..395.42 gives 0.65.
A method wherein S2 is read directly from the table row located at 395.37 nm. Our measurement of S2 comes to 0.684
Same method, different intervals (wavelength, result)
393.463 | 0.16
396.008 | 0.622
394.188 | 0.547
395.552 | 0.678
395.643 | 0.653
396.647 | 0.271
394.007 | 0.516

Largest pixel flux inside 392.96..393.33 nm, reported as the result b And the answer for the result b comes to 0.334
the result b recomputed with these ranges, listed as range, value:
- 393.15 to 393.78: 0.339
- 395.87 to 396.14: 0.648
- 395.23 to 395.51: 0.699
